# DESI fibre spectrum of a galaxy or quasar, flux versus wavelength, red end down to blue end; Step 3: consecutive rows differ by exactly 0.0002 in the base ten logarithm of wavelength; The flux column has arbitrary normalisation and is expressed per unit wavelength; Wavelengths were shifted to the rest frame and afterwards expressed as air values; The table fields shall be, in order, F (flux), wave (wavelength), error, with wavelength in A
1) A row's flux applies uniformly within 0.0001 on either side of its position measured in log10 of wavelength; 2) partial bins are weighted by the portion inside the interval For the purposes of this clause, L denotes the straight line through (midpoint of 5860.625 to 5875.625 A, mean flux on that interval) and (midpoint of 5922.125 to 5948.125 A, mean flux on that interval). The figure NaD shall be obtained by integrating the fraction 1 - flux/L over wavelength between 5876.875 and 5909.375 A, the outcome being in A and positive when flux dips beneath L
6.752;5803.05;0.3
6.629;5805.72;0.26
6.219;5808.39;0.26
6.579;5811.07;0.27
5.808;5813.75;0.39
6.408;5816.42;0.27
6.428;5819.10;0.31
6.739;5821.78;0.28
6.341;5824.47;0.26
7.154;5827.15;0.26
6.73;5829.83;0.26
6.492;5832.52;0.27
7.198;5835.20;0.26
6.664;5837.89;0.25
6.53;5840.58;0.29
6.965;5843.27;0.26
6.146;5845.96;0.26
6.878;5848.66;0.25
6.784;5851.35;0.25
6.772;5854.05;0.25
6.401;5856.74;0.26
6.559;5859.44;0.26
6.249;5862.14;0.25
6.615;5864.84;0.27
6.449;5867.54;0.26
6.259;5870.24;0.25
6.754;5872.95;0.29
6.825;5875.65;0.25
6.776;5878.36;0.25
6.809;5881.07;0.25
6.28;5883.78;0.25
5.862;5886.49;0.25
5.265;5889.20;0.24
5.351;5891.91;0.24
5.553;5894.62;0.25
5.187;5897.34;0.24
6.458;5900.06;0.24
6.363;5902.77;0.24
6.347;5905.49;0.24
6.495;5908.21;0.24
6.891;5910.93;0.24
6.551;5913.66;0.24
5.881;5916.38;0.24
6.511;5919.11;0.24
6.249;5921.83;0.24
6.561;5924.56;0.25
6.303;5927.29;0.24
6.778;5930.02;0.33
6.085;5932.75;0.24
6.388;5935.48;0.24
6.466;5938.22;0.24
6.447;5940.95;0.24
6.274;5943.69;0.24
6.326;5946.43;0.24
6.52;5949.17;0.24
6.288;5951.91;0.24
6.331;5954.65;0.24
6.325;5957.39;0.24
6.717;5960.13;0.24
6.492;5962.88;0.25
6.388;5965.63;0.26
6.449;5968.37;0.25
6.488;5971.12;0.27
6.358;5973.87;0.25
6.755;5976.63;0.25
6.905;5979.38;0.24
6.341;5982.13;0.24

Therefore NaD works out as 2.0 A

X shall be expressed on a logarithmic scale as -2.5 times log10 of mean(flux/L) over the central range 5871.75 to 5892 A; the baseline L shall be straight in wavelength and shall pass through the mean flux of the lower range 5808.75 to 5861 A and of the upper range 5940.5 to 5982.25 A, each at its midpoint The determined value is 0.044 mag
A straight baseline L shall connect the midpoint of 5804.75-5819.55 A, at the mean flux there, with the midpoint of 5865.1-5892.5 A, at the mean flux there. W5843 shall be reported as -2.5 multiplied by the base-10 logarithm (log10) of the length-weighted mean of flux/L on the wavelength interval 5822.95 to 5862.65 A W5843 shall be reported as -0.058 mag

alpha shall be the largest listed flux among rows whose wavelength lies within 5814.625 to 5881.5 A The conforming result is 7.198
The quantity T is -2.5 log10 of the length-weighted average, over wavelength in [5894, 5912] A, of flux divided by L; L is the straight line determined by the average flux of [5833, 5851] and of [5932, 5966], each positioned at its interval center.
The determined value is 0.06 mag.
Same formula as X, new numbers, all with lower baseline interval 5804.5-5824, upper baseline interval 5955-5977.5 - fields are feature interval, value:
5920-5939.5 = 0.01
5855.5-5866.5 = -0.01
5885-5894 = 0.17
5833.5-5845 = -0.07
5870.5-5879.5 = -0.05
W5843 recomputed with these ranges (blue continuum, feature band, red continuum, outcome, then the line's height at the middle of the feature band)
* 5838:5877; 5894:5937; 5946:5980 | 0.039 mag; 6.53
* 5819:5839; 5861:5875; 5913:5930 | 0.015 mag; 6.58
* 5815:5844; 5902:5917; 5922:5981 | 0.014 mag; 6.54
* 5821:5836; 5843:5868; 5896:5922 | 0.006 mag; 6.61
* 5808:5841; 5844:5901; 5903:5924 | 0.032 mag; 6.49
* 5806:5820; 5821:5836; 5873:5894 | -0.080 mag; 6.28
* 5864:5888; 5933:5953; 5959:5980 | 0.028 mag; 6.54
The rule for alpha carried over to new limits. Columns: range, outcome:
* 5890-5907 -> 6.458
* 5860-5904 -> 6.825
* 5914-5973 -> 6.778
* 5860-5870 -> 6.615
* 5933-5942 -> 6.466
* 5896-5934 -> 6.891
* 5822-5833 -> 7.154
